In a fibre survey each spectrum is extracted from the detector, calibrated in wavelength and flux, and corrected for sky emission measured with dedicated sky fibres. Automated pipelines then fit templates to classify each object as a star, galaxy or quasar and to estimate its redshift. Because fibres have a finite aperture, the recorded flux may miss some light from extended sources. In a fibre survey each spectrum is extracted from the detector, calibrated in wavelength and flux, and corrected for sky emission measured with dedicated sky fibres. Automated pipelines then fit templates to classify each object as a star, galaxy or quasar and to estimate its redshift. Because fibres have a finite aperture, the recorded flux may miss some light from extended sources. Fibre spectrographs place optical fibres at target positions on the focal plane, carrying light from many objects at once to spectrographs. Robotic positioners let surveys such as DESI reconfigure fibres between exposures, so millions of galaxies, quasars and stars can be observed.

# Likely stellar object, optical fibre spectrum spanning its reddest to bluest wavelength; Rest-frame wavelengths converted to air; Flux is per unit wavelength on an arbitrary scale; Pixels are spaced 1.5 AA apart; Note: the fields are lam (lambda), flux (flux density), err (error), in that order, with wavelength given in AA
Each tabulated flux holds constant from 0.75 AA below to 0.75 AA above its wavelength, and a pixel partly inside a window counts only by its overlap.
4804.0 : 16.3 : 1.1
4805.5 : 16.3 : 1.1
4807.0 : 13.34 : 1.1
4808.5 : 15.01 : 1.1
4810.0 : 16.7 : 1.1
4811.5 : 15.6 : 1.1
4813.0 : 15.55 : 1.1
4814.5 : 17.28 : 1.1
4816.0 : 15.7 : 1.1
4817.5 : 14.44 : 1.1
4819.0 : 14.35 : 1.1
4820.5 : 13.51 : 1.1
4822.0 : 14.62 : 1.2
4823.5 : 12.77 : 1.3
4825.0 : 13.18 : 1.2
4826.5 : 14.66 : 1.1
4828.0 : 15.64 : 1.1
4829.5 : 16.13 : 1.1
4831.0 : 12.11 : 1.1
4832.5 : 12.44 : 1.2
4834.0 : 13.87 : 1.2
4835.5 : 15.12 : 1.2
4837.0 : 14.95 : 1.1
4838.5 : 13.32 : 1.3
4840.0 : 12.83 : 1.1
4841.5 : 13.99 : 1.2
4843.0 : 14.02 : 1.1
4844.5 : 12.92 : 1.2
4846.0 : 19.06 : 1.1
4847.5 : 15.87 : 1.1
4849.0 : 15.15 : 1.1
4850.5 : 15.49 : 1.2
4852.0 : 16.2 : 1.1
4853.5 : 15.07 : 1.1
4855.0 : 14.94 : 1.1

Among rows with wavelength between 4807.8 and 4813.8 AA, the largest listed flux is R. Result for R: 16.7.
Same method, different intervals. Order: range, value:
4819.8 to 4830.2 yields 16.13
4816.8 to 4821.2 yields 14.44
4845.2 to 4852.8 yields 19.06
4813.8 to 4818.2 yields 17.28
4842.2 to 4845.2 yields 14.02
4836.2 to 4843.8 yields 14.95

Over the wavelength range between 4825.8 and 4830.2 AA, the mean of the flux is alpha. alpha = 15.5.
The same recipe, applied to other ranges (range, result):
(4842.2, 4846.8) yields 15.3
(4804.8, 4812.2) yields 15.4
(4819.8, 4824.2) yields 13.6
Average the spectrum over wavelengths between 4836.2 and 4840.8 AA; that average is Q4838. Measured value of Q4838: 13.7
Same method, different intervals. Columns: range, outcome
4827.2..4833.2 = 14.1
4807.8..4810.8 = 15.9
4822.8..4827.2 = 13.5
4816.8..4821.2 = 14.1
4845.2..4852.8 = 16.3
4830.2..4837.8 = 13.7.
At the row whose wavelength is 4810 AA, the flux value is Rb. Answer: 16.7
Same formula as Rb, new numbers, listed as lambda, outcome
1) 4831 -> 12.11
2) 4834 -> 13.87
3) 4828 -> 15.64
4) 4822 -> 14.62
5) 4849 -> 15.15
